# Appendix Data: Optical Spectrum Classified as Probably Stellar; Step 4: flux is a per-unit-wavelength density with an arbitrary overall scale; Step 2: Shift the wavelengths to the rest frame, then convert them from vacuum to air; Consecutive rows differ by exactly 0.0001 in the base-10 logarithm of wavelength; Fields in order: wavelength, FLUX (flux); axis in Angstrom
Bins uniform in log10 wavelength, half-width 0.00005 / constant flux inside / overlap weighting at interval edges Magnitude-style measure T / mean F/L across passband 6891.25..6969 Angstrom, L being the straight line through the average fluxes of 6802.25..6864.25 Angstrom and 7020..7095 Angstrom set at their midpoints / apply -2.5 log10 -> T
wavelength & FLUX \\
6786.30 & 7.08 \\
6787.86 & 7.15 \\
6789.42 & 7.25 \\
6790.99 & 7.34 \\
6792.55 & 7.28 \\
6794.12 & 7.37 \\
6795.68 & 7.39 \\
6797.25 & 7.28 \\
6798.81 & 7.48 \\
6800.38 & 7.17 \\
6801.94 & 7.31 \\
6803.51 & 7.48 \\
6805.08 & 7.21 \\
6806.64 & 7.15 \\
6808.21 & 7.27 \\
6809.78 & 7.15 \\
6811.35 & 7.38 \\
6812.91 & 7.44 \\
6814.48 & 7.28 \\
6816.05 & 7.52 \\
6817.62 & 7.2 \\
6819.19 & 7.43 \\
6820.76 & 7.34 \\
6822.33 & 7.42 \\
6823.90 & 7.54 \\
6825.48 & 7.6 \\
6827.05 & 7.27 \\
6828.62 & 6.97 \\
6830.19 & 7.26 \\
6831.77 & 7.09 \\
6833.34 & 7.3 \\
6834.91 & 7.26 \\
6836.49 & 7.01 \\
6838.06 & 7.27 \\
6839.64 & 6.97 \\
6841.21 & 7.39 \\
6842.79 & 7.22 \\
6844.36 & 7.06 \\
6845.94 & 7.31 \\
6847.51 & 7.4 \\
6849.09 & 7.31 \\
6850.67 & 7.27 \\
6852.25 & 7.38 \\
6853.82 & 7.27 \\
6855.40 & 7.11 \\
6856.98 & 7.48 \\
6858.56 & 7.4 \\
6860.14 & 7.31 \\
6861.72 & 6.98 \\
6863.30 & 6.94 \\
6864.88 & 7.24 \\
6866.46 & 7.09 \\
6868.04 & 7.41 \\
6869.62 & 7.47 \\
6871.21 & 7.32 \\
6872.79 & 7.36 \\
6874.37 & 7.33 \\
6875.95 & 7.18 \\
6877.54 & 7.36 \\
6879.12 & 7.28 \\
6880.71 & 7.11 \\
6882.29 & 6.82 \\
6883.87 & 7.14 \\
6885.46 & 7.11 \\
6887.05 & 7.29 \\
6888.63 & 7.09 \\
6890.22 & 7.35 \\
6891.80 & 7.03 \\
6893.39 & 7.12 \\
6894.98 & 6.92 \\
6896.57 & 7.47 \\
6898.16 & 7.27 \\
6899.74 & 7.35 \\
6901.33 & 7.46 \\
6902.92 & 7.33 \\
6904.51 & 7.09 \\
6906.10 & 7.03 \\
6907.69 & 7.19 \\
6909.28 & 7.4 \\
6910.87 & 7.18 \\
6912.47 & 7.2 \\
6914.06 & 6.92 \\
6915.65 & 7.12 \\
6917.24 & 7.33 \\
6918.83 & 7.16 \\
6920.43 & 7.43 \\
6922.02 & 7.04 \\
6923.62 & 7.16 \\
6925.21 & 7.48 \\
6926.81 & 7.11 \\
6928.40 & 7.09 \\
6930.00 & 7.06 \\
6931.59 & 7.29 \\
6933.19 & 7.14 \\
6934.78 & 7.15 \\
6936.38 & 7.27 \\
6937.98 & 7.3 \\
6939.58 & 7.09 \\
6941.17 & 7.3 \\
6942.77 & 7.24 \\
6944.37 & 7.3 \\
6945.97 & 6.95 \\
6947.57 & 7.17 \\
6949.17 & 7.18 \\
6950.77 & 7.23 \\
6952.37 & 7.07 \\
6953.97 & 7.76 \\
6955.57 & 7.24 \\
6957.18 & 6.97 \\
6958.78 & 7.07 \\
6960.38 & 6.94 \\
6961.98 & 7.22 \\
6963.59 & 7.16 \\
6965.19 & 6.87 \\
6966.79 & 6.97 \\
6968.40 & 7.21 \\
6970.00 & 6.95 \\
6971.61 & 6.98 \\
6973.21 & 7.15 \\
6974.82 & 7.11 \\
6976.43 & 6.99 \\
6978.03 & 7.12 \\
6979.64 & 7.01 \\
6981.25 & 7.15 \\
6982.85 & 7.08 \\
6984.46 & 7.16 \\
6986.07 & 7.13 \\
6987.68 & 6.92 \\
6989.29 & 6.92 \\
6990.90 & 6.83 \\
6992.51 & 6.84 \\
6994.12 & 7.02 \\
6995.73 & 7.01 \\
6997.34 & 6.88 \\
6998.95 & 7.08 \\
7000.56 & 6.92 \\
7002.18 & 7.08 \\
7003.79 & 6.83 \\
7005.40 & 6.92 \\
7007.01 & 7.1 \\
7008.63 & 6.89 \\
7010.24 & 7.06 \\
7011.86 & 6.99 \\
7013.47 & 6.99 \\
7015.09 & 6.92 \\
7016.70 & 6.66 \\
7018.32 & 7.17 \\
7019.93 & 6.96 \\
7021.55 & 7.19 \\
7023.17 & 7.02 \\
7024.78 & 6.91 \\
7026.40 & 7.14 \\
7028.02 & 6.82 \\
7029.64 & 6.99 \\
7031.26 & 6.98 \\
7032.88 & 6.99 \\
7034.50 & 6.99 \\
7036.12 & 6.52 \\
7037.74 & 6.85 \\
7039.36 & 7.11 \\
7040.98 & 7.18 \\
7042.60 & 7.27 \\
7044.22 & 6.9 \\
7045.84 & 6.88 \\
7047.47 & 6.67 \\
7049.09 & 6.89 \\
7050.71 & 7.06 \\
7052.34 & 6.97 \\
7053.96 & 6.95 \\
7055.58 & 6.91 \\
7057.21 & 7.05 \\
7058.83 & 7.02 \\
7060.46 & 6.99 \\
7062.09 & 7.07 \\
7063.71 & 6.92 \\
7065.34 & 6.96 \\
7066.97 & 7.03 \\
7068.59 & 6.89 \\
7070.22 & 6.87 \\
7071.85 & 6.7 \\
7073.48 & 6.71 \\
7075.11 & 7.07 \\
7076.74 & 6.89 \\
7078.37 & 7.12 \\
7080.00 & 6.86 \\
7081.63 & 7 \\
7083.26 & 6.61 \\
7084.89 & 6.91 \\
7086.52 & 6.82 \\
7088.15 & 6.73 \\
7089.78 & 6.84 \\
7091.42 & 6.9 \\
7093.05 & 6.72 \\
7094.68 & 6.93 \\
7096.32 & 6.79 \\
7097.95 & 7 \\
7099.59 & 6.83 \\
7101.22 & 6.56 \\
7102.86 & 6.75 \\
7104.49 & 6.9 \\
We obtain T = -0.01 mag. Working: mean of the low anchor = 7.27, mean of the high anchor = 6.93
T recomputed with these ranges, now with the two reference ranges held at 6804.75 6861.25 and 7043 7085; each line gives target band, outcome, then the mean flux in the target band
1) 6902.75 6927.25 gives -0.01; 7.19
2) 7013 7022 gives 0.00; 6.97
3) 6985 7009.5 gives 0.01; 6.96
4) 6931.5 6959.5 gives -0.01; 7.2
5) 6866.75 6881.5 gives -0.01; 7.3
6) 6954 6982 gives 0.00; 7.08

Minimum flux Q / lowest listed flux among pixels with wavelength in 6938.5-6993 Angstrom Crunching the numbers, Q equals 6.83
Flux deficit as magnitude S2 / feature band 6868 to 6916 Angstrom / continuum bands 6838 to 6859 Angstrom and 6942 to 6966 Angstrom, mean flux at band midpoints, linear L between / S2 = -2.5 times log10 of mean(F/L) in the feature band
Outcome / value 0.00 mag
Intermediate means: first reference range 7.27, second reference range 7.16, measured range 7.21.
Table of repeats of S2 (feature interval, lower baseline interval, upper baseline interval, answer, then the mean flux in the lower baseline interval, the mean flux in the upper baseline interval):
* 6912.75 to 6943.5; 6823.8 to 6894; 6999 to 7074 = -0.01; 7.23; 6.96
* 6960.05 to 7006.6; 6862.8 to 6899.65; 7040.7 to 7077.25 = 0.01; 7.21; 6.95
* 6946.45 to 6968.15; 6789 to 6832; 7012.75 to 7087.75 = -0.01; 7.32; 6.94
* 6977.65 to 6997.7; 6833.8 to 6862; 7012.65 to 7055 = 0.00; 7.25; 6.96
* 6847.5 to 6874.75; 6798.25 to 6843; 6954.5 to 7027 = -0.01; 7.29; 7.02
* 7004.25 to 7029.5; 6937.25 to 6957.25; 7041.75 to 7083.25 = 0.01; 7.22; 6.94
